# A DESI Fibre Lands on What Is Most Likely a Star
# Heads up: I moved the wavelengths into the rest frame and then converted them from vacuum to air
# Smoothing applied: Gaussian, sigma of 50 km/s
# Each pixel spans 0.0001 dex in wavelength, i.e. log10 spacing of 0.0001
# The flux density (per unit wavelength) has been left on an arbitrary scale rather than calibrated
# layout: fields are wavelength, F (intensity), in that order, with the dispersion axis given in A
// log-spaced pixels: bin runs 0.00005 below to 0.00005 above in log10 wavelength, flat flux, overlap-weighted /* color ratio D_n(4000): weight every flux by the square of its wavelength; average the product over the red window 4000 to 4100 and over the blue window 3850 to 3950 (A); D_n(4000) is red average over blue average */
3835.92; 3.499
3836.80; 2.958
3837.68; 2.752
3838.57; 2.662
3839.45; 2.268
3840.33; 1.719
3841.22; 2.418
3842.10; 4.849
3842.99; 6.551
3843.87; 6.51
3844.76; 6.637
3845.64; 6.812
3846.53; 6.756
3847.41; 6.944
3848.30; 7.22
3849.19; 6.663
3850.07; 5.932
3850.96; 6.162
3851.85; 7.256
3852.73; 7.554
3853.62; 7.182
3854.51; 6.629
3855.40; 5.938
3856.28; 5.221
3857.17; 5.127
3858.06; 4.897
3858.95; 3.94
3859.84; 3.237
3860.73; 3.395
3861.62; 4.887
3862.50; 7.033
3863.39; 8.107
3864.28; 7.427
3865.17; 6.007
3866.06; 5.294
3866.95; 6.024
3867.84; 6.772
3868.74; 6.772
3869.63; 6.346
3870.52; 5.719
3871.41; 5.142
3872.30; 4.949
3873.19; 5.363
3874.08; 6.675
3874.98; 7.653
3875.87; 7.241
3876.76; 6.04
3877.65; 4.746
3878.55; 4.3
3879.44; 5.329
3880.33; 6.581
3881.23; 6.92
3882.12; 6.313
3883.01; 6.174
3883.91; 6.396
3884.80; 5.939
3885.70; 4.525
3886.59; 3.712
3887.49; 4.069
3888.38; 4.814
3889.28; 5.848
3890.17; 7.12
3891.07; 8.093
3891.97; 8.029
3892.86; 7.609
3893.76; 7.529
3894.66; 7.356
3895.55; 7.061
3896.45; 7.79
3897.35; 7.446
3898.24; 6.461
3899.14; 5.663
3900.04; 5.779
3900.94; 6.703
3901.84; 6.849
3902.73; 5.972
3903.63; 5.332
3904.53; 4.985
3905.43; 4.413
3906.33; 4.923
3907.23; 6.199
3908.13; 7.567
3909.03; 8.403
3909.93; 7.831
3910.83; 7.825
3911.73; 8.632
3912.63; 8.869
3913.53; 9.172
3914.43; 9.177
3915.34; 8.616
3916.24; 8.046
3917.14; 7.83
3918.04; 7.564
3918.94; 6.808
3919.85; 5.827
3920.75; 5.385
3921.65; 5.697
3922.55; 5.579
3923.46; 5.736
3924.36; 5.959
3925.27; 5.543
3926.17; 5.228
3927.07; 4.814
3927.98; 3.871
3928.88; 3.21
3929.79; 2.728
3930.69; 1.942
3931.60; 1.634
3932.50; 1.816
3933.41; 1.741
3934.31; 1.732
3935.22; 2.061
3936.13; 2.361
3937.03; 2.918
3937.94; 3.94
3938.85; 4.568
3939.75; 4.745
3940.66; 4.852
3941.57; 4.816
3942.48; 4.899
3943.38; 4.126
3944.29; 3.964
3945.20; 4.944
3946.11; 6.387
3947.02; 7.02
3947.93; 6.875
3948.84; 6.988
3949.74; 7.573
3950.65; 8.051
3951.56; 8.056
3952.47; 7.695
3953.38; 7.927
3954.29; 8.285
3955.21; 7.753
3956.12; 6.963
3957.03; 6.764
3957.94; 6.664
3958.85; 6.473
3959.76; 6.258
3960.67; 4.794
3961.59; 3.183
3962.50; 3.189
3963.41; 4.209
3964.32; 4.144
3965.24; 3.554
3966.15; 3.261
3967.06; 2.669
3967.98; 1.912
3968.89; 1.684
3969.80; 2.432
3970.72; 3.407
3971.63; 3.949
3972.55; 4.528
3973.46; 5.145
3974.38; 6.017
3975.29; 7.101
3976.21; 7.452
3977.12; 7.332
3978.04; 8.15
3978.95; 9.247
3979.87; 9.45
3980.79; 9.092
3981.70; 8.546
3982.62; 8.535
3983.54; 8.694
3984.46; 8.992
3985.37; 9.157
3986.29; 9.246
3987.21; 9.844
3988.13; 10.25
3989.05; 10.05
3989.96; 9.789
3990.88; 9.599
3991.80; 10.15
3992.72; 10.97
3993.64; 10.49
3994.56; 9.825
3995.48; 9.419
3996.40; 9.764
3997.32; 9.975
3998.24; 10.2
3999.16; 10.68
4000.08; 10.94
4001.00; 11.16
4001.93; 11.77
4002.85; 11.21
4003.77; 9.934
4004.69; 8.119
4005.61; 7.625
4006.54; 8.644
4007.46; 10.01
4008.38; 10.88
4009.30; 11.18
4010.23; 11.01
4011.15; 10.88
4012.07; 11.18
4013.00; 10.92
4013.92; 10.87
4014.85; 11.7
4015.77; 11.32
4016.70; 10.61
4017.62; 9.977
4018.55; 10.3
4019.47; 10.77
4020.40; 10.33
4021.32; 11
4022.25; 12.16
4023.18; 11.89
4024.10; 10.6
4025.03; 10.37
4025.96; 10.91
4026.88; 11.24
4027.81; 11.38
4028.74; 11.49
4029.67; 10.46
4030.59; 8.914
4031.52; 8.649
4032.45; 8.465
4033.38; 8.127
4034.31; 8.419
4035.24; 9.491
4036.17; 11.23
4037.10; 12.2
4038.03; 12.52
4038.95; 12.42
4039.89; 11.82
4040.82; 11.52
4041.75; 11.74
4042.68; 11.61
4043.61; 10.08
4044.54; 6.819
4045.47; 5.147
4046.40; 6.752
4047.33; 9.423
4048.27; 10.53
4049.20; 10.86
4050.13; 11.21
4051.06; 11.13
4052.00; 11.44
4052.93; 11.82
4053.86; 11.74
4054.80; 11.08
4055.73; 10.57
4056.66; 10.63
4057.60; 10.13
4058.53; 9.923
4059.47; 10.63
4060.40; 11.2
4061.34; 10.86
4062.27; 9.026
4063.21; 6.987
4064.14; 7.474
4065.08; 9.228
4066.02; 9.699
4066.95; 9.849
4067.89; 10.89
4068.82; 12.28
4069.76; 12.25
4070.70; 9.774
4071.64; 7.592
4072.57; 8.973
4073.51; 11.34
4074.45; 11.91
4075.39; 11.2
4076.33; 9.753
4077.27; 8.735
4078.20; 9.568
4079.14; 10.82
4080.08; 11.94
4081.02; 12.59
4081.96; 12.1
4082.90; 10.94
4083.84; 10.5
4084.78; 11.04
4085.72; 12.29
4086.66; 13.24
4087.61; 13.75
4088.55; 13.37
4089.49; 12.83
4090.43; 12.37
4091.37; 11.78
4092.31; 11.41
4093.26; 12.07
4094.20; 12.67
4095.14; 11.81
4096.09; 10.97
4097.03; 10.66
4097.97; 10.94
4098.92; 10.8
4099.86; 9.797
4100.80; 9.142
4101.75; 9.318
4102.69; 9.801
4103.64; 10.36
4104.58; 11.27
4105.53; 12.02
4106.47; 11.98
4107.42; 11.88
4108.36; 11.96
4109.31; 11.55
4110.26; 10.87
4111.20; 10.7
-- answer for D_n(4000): 1.98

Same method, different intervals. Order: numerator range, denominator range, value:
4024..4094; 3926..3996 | 1.85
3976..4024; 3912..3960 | 1.84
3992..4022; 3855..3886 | 1.93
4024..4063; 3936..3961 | 1.80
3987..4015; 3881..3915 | 1.62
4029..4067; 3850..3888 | 1.89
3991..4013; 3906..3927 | 1.52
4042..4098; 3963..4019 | 1.30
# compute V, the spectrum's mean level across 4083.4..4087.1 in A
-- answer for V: 11.8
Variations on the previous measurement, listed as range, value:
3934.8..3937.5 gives 2.46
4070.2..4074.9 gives 9.92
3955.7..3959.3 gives 6.72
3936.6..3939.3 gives 3.81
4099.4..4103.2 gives 9.52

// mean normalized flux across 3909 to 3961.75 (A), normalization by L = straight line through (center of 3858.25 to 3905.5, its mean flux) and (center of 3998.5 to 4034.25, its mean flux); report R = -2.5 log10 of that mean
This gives 0.32 mag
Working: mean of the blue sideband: 6.04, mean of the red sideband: 10.4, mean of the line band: 5.74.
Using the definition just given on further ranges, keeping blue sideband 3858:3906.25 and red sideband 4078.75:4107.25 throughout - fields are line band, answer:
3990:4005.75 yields -0.13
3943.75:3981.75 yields 0.34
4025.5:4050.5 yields -0.01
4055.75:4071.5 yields 0.07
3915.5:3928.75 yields 0.18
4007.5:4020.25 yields -0.15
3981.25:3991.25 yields -0.07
